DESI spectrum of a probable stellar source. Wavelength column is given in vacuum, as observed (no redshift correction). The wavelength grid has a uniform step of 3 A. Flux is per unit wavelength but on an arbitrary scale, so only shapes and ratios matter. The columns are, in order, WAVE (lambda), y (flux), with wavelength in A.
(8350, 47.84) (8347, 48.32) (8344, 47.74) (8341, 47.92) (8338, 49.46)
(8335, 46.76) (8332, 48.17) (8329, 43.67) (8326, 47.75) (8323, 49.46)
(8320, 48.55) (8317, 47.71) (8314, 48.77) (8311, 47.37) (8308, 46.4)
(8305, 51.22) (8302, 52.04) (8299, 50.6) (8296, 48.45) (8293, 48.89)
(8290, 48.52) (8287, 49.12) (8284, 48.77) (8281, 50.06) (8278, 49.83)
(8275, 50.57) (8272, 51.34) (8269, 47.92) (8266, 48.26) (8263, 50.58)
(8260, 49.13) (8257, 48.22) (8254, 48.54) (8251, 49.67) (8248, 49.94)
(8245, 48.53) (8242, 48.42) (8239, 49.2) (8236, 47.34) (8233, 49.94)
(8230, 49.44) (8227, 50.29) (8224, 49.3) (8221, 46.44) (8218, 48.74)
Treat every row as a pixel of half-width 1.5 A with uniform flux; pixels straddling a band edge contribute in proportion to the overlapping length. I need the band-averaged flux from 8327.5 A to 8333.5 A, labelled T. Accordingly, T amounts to 45.9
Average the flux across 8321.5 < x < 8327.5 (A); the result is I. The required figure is 48.6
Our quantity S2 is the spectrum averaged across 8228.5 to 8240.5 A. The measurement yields 49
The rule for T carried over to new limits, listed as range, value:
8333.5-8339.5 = 48.1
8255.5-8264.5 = 49.3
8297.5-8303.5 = 51.3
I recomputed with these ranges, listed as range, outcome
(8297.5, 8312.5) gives 49.5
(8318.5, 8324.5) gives 49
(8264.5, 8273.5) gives 49.2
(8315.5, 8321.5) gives 48.1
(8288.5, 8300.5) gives 49.1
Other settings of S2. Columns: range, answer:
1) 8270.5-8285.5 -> 50.1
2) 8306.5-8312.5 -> 46.9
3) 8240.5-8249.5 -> 49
